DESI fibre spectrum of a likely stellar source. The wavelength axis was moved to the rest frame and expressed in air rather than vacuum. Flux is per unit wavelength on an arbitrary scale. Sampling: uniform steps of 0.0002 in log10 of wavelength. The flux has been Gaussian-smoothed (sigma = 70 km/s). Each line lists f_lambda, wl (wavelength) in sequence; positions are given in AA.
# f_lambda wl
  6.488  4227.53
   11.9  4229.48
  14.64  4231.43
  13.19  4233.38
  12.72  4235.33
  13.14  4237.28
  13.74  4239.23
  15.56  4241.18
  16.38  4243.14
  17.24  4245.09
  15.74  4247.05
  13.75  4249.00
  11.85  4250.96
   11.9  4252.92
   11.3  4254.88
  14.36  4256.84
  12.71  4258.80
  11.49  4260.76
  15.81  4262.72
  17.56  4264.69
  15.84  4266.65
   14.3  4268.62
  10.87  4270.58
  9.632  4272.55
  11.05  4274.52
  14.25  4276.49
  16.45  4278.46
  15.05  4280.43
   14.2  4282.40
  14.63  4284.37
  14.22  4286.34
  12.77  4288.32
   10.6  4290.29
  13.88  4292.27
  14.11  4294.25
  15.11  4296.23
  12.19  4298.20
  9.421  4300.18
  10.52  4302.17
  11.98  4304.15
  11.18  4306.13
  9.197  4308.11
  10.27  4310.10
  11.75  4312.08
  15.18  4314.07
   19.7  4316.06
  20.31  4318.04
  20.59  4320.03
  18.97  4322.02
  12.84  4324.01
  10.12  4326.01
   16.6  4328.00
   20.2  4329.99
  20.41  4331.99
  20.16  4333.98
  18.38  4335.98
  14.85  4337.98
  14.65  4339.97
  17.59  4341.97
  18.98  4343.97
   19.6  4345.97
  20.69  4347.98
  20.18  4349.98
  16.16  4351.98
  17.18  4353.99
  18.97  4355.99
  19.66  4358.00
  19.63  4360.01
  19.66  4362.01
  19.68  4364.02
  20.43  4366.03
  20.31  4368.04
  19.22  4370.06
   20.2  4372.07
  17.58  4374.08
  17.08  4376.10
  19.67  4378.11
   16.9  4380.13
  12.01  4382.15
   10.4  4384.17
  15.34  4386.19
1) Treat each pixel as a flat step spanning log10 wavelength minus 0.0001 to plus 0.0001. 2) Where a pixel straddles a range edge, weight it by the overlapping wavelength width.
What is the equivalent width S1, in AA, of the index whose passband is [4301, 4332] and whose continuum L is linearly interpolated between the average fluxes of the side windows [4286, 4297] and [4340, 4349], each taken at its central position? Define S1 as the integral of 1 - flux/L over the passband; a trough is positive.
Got 2.3 AA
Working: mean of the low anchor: 13.4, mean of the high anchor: 18.7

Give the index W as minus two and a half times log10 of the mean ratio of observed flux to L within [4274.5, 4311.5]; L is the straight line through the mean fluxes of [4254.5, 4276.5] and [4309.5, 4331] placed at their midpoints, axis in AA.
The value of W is 0.15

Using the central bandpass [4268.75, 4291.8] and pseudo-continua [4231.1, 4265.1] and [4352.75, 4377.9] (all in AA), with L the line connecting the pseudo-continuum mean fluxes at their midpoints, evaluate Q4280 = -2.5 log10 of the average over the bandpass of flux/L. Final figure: 0.17 mag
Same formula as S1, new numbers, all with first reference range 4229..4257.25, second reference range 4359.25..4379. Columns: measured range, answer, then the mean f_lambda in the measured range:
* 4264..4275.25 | 1.4 AA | 13.1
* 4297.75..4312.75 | 5.3 AA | 10.7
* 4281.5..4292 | 1.6 AA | 13.3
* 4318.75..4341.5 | 0.7 AA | 17.1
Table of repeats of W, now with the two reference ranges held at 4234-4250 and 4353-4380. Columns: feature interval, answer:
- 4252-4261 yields 0.223 mag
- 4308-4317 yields 0.260 mag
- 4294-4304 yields 0.351 mag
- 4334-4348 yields 0.027 mag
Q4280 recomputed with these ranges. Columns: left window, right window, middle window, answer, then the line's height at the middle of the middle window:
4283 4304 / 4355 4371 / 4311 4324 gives -0.14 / 15.1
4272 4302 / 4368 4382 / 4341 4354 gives -0.13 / 16.6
